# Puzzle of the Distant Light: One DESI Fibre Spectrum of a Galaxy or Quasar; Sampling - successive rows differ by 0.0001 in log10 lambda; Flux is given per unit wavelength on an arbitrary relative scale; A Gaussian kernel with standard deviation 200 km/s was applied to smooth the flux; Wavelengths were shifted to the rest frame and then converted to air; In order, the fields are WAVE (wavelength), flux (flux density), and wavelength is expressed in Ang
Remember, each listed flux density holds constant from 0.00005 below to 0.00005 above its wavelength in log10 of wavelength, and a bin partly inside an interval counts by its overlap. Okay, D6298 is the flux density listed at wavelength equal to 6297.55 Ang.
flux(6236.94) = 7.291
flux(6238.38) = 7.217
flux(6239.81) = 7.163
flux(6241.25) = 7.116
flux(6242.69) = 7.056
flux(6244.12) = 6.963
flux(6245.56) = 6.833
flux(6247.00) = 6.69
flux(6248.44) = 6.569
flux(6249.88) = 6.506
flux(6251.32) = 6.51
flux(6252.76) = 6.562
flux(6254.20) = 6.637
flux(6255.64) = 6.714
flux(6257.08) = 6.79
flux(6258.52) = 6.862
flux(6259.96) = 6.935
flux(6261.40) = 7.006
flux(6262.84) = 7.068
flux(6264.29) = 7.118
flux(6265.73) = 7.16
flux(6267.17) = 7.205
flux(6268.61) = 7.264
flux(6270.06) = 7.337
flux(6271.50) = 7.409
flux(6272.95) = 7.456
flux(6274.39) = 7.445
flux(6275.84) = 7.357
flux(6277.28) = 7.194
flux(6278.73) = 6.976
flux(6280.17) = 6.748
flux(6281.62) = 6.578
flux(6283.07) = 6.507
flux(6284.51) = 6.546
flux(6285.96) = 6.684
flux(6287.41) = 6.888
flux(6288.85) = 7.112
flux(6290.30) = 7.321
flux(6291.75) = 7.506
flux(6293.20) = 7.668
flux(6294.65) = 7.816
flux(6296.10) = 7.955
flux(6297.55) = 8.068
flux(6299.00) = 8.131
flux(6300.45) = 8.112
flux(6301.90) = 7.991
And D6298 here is 8.068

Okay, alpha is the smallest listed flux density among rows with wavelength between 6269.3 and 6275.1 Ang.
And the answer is 7.337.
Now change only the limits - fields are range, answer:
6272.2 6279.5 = 6.976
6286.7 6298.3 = 6.888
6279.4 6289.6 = 6.507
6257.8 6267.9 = 6.862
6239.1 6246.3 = 6.833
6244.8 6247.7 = 6.69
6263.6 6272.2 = 7.118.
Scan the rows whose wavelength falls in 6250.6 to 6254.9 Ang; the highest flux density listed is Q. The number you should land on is 6.637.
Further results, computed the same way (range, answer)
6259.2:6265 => 7.118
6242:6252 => 7.056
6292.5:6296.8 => 7.955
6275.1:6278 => 7.357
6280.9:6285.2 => 6.578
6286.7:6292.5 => 7.506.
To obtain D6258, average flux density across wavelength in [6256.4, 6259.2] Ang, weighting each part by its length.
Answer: 6.83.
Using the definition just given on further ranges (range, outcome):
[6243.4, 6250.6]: 6.71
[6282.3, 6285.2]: 6.53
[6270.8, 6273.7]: 7.43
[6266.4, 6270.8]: 7.27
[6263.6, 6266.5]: 7.15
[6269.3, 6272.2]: 7.37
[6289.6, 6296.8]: 7.65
